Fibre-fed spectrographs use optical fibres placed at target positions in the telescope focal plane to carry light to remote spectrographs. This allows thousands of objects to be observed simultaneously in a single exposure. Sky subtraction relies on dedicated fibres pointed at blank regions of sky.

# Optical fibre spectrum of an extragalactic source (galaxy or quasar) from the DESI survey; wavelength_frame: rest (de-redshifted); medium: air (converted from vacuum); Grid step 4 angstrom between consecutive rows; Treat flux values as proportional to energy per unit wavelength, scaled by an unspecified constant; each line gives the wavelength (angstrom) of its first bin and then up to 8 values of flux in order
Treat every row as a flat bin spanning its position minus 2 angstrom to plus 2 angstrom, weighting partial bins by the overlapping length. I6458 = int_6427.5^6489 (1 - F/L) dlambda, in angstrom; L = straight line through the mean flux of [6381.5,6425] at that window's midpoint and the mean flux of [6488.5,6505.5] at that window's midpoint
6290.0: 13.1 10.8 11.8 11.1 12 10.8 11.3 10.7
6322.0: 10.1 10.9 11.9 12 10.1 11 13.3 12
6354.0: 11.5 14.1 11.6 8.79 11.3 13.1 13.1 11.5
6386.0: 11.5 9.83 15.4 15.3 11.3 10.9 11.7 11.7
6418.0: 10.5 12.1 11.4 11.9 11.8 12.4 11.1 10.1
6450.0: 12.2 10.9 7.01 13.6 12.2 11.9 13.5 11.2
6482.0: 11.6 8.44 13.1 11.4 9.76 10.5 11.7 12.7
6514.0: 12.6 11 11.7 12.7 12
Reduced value 0.8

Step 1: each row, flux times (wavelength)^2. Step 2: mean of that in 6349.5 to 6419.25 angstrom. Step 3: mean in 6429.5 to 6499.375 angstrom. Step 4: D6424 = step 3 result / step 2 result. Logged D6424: 0.97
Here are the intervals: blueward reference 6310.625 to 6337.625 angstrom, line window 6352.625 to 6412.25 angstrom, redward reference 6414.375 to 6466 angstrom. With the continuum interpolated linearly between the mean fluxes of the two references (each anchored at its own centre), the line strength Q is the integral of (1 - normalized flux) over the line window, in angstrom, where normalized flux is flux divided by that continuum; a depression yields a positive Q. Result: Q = -4.7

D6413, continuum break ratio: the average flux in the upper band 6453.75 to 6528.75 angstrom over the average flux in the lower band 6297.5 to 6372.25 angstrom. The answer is 1.01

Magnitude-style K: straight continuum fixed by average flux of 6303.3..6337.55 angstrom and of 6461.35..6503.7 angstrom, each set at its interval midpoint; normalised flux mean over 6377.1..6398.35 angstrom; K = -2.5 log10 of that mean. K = -0.11 mag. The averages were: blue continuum 11.2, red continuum 11.5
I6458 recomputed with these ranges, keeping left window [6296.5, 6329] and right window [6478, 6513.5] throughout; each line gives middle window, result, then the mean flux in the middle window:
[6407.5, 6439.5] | -1.4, 11.7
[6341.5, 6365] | -2.2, 12.2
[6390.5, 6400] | -2.8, 14.5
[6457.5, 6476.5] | -1.4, 12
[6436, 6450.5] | -0.2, 11.4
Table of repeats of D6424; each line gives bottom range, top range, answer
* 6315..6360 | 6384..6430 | 1.05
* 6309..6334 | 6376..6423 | 1.12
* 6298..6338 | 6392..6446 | 1.11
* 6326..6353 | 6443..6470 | 0.99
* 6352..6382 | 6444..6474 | 0.98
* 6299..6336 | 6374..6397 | 1.14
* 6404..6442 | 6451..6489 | 0.98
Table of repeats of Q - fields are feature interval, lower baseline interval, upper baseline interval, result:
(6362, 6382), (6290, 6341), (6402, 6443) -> -0.3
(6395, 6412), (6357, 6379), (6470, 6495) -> -1.0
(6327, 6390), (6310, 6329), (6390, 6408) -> 0.5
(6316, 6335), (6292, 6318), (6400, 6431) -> 0.4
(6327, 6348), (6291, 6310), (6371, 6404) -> 0.5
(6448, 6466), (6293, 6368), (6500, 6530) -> 1.0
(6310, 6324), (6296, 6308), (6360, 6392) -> 1.0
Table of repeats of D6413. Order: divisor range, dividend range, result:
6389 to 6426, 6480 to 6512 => 0.92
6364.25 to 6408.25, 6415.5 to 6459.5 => 0.92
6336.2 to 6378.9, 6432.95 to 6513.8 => 0.97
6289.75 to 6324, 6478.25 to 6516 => 1.01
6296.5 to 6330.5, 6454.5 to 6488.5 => 1.01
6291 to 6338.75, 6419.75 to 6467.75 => 1.02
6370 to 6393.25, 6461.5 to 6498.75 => 0.97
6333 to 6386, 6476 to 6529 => 0.97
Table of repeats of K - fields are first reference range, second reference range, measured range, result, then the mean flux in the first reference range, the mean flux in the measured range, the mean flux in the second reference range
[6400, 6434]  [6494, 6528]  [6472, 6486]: 0.00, 11.5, 11.6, 11.6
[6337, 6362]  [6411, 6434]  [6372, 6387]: -0.05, 12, 12.4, 11.6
